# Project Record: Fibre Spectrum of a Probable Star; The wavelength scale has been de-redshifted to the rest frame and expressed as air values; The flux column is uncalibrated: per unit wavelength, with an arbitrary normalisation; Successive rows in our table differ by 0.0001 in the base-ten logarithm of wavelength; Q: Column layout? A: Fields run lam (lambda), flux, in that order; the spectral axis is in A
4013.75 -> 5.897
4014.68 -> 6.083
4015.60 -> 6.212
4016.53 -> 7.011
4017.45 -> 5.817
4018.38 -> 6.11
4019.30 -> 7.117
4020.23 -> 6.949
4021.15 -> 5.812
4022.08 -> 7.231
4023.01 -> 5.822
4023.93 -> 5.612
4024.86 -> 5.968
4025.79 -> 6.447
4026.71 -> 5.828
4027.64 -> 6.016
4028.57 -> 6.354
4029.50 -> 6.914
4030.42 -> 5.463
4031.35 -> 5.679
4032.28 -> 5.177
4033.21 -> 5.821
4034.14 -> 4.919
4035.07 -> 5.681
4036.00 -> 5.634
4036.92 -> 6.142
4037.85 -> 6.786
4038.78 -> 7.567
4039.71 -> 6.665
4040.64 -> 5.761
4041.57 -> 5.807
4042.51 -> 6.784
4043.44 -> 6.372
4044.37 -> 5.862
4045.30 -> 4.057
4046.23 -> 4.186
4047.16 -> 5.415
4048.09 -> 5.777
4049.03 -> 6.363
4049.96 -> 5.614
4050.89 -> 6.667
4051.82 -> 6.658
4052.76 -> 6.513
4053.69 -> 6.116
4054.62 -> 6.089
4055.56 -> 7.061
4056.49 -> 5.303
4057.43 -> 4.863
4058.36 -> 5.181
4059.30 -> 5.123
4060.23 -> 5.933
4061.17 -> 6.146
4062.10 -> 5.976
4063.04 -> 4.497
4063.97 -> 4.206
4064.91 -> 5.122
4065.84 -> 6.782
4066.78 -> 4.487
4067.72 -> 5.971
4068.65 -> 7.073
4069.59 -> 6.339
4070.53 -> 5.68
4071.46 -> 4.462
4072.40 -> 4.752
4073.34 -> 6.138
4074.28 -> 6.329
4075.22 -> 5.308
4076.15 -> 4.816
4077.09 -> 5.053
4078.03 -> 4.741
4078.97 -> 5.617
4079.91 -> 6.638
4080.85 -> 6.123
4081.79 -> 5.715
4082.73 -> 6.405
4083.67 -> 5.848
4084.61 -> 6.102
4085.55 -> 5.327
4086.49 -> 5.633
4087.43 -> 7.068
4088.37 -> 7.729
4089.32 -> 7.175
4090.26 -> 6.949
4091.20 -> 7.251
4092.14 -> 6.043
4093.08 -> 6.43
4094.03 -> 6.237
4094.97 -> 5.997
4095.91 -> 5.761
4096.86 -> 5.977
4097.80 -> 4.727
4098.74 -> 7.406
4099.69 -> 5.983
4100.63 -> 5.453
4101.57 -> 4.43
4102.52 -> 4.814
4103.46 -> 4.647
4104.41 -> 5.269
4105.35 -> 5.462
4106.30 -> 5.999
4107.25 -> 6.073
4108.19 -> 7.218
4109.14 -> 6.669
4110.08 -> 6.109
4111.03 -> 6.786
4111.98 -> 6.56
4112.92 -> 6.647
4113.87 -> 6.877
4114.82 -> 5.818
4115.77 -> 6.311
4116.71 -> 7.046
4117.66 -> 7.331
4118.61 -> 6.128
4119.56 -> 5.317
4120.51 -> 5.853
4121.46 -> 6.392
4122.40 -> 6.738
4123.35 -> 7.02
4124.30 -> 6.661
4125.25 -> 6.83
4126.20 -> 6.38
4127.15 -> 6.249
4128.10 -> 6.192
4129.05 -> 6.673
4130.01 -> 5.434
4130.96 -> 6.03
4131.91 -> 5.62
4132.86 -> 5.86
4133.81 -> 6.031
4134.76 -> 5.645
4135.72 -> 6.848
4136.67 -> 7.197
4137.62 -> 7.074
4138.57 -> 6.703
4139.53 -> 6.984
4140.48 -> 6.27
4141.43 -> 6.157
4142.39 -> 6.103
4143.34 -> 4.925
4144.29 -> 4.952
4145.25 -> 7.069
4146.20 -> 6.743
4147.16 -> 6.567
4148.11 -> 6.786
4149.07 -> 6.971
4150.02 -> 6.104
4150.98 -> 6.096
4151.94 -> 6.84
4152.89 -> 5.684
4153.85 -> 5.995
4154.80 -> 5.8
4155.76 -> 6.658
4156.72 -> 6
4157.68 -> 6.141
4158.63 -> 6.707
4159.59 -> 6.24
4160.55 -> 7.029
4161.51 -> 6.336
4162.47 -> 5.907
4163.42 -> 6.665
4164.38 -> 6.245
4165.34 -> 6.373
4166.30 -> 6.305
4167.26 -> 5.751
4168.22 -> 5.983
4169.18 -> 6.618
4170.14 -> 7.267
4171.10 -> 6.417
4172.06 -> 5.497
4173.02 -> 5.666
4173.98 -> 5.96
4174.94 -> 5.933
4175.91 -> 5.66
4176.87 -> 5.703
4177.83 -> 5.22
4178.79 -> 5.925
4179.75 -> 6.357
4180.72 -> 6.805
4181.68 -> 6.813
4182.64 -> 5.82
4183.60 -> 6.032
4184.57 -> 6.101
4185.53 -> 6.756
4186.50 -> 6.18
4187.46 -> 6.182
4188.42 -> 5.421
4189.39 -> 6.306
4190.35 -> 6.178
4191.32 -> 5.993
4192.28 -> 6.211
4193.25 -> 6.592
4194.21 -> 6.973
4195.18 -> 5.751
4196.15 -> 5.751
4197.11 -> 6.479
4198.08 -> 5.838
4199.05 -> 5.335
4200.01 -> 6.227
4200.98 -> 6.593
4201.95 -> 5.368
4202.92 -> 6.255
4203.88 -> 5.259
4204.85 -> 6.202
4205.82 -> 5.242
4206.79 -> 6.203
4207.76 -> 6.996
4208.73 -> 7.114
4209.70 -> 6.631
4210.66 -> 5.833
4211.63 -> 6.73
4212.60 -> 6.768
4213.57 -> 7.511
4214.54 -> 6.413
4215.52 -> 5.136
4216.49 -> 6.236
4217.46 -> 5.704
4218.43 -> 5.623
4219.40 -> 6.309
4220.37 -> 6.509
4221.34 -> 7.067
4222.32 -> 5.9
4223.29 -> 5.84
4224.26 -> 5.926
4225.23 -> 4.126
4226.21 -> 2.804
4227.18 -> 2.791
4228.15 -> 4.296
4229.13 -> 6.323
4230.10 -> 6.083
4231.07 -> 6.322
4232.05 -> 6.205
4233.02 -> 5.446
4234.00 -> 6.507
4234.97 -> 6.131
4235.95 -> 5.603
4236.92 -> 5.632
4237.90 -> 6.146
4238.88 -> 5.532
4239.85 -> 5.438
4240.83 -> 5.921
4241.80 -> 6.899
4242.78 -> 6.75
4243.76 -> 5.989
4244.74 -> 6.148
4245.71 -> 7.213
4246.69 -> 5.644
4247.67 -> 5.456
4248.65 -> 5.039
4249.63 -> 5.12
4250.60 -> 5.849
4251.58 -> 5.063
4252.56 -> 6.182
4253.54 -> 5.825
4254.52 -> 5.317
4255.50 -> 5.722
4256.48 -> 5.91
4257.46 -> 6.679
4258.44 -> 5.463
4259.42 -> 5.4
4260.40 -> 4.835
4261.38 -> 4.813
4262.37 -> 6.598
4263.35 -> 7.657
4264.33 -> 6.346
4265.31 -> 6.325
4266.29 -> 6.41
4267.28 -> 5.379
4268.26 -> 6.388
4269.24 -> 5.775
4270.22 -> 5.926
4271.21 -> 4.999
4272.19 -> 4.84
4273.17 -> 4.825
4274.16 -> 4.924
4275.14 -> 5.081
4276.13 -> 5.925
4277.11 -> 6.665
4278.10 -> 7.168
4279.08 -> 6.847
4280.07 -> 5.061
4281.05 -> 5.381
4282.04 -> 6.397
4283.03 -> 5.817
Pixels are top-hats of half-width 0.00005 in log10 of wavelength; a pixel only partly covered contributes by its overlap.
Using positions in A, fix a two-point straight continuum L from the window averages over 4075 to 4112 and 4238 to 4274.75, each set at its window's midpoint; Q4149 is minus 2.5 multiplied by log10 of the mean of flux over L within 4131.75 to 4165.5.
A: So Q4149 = -0.07 mag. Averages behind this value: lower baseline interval 5.99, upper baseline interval 5.8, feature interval 6.32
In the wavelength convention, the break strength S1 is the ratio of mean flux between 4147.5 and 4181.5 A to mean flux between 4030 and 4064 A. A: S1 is 1.07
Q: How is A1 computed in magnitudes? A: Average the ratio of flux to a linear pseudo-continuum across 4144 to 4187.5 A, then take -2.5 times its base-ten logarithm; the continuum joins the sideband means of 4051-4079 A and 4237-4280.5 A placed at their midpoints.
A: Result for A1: -0.09 mag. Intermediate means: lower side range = 5.62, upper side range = 5.85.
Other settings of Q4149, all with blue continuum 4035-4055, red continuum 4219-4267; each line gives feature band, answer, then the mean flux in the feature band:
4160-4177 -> -0.06 mag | 6.19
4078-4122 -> -0.03 mag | 6.15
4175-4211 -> -0.05 mag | 6.12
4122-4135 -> -0.06 mag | 6.25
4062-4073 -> 0.11 mag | 5.44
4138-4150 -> -0.08 mag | 6.35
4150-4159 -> -0.06 mag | 6.2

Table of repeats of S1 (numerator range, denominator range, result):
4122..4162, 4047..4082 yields 1.11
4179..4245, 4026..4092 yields 1.02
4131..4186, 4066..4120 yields 1.04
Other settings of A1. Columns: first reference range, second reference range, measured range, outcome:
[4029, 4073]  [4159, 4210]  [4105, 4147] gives -0.062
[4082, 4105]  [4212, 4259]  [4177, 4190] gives -0.046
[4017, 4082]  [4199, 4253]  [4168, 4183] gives -0.042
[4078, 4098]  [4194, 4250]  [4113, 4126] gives -0.060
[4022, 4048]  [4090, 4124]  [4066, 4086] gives 0.069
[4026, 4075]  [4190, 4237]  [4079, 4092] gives -0.103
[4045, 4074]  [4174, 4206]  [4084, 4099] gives -0.108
